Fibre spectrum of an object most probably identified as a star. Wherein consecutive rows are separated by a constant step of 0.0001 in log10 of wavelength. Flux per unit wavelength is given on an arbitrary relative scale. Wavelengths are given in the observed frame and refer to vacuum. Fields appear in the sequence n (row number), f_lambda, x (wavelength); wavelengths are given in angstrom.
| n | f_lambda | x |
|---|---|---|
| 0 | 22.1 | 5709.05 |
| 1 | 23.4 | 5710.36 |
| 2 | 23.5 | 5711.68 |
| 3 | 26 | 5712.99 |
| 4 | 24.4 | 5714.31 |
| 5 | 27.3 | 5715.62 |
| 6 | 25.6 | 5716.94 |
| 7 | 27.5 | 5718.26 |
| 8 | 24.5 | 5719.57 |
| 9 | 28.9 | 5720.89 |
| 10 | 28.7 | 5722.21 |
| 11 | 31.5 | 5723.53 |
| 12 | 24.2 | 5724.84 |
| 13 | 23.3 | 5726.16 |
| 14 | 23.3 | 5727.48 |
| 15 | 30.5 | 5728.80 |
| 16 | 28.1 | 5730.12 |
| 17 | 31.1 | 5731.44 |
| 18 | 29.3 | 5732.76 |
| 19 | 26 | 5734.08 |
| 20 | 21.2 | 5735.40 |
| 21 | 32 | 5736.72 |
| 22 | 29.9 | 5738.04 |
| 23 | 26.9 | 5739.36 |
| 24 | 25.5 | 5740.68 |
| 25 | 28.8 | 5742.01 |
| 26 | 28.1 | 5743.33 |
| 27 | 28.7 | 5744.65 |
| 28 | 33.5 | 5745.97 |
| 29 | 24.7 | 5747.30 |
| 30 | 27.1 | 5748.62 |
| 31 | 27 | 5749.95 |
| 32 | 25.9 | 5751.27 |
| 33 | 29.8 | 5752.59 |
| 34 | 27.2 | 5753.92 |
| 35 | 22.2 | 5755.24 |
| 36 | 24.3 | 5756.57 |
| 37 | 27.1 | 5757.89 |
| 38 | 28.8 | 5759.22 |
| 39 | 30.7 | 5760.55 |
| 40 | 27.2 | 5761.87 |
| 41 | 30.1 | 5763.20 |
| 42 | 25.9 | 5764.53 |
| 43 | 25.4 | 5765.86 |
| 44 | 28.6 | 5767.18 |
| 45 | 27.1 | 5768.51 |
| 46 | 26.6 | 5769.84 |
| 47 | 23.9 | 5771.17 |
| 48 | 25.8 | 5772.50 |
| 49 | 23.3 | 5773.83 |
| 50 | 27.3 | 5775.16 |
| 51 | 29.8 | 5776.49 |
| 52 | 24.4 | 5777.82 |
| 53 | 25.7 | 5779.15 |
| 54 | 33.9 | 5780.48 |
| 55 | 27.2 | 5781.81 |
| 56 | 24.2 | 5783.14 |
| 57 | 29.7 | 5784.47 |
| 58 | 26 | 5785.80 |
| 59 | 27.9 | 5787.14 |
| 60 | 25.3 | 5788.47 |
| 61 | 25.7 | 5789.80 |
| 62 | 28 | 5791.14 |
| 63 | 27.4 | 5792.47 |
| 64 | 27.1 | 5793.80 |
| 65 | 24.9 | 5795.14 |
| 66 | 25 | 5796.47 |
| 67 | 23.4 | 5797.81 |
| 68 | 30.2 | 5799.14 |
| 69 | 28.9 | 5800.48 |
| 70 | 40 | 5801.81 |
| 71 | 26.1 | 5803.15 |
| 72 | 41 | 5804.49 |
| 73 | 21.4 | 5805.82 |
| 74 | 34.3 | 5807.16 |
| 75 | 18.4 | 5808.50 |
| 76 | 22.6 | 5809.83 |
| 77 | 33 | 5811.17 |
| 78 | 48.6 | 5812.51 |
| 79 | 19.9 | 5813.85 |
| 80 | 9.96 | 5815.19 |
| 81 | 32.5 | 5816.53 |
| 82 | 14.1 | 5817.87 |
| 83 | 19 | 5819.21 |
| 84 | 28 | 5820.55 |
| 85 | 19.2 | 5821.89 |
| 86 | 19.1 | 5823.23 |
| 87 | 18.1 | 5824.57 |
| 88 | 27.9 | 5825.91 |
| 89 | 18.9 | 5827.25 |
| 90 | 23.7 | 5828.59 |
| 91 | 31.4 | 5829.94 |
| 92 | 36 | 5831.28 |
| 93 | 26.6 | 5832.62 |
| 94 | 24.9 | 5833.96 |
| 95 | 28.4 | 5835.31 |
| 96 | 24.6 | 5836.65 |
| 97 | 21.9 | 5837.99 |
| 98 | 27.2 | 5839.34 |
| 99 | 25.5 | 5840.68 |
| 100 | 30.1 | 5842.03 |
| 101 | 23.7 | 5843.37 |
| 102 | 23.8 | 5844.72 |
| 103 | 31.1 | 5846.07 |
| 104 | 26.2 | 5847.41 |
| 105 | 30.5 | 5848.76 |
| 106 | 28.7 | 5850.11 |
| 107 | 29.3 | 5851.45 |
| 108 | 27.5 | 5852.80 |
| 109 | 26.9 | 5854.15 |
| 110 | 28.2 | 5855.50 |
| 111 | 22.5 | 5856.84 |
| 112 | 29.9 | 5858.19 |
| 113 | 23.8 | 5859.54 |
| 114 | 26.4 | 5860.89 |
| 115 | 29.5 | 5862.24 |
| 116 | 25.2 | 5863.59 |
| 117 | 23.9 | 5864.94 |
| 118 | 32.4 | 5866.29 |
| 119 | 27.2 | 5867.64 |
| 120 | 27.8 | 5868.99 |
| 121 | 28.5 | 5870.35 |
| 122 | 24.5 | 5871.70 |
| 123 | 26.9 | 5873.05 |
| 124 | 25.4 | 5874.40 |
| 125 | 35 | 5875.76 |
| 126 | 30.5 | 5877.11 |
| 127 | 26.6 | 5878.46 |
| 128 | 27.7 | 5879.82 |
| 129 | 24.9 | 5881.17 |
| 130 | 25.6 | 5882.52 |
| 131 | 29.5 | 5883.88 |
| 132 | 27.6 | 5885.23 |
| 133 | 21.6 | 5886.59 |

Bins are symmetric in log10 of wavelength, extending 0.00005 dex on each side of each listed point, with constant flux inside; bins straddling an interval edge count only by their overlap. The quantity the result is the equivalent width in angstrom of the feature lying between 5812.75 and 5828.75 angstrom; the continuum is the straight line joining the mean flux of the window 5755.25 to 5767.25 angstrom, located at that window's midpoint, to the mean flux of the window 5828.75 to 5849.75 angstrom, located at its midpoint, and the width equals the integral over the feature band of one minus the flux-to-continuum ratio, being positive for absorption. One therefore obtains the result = 3.41 angstrom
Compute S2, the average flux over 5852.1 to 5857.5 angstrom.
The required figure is 26.3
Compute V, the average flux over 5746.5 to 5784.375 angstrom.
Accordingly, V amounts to 26.9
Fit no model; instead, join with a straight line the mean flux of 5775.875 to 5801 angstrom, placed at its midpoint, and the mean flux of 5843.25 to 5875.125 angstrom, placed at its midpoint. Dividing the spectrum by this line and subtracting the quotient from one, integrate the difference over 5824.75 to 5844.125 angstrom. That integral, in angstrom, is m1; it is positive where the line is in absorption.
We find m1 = 0.6 angstrom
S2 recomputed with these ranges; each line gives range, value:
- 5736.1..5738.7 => 31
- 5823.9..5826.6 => 23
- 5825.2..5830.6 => 25.4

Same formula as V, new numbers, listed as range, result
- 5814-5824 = 20.2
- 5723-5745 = 27.5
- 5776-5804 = 27.7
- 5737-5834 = 26.8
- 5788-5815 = 28.3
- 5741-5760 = 27.3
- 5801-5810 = 29.5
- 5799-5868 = 26.7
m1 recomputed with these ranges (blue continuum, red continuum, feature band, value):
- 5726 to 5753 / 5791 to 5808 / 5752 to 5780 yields 1.5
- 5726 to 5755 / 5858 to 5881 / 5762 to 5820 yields 1.4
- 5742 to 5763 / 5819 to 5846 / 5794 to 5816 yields -1.7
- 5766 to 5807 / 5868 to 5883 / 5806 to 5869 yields 3.5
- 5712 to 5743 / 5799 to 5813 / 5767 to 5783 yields 1.5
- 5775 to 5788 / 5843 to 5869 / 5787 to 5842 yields 2.4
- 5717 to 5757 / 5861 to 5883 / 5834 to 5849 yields 0.6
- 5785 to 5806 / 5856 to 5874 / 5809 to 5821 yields 1.1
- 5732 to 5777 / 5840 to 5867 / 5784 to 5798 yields 0.4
